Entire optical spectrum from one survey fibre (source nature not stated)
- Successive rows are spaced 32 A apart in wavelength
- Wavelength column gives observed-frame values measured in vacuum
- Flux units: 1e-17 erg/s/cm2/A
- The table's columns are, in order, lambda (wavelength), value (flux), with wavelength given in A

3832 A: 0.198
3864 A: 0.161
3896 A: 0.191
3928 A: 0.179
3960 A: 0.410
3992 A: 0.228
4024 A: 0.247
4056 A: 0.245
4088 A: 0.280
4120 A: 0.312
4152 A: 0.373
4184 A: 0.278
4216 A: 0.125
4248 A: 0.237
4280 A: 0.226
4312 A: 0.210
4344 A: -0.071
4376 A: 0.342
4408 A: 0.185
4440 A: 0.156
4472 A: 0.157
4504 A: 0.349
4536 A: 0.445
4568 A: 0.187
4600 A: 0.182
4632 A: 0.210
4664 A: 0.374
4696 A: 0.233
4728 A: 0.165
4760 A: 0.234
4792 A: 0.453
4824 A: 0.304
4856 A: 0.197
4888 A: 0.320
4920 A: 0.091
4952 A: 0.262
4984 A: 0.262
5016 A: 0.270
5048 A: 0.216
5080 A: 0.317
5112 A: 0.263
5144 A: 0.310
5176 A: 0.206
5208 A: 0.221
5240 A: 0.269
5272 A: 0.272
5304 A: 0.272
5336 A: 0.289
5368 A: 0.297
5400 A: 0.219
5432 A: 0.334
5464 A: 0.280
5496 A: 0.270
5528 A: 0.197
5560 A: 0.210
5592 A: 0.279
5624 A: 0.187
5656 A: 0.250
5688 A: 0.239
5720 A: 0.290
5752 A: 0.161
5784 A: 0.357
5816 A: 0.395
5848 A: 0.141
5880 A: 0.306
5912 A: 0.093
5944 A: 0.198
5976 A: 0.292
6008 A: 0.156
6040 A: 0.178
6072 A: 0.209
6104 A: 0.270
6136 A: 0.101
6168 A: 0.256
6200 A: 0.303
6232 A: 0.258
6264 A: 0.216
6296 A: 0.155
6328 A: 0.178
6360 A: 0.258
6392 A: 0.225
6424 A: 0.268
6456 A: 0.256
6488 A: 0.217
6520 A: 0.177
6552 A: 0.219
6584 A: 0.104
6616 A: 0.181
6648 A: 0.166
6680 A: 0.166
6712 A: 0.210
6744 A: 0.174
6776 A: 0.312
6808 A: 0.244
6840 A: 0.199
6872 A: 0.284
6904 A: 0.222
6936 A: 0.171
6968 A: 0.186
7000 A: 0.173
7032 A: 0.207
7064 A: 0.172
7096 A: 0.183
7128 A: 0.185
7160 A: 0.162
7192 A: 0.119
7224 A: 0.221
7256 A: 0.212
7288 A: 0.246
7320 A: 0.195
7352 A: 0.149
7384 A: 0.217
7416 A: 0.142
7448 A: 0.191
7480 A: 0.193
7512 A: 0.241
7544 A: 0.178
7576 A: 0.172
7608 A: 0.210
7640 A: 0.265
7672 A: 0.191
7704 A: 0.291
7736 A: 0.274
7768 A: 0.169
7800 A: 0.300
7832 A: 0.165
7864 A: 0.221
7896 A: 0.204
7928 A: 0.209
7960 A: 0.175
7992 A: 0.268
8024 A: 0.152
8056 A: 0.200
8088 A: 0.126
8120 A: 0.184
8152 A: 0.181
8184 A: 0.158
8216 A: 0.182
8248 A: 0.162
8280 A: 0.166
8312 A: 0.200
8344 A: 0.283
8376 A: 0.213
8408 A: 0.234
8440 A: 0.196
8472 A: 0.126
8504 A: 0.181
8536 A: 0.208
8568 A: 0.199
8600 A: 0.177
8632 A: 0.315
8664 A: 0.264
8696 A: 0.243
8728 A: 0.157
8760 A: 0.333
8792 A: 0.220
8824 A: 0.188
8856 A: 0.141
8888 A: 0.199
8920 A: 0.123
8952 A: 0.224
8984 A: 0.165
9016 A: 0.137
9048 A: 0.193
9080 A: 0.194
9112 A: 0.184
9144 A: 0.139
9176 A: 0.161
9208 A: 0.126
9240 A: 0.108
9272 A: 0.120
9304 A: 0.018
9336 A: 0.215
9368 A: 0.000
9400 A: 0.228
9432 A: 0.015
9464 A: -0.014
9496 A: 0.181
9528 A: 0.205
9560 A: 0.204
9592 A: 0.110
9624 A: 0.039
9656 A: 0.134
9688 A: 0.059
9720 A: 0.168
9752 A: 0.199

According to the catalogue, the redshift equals 0.56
